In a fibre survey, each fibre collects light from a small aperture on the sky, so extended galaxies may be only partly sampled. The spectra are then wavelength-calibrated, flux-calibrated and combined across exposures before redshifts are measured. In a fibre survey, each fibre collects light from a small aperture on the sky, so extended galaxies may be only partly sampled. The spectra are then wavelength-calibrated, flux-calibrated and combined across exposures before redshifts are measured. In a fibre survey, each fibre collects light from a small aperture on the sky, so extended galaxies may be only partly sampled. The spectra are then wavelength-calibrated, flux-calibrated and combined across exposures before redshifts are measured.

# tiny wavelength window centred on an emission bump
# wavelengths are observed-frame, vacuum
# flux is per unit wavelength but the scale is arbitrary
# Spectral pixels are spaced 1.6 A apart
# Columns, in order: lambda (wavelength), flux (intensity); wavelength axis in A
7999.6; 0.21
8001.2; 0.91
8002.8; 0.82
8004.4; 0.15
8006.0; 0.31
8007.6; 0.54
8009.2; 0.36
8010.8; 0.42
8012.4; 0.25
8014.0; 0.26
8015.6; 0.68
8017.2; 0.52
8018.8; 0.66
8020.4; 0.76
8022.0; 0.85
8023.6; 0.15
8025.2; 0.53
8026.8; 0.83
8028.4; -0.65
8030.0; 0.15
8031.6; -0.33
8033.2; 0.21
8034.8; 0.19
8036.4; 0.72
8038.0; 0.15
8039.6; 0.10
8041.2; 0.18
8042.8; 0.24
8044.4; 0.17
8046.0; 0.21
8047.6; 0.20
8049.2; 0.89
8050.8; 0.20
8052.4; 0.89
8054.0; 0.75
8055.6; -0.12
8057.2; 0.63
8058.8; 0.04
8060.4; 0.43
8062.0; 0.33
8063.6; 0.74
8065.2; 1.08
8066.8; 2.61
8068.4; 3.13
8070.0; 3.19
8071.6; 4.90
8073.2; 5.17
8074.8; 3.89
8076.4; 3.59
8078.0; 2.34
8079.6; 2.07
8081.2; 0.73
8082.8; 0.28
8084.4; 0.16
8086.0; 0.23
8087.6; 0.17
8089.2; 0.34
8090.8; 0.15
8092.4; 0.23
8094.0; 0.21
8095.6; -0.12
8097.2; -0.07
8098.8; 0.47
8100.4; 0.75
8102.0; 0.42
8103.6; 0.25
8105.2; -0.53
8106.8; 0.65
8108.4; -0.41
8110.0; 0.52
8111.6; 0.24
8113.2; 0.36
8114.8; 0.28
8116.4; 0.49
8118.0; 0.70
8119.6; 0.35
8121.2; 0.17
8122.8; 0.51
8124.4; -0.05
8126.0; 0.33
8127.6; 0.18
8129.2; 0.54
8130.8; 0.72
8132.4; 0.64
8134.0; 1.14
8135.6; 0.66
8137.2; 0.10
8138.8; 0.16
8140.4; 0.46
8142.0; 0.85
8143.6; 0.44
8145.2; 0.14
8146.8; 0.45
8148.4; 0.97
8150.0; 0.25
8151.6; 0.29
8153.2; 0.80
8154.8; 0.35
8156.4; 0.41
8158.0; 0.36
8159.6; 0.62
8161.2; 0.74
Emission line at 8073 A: [O II]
